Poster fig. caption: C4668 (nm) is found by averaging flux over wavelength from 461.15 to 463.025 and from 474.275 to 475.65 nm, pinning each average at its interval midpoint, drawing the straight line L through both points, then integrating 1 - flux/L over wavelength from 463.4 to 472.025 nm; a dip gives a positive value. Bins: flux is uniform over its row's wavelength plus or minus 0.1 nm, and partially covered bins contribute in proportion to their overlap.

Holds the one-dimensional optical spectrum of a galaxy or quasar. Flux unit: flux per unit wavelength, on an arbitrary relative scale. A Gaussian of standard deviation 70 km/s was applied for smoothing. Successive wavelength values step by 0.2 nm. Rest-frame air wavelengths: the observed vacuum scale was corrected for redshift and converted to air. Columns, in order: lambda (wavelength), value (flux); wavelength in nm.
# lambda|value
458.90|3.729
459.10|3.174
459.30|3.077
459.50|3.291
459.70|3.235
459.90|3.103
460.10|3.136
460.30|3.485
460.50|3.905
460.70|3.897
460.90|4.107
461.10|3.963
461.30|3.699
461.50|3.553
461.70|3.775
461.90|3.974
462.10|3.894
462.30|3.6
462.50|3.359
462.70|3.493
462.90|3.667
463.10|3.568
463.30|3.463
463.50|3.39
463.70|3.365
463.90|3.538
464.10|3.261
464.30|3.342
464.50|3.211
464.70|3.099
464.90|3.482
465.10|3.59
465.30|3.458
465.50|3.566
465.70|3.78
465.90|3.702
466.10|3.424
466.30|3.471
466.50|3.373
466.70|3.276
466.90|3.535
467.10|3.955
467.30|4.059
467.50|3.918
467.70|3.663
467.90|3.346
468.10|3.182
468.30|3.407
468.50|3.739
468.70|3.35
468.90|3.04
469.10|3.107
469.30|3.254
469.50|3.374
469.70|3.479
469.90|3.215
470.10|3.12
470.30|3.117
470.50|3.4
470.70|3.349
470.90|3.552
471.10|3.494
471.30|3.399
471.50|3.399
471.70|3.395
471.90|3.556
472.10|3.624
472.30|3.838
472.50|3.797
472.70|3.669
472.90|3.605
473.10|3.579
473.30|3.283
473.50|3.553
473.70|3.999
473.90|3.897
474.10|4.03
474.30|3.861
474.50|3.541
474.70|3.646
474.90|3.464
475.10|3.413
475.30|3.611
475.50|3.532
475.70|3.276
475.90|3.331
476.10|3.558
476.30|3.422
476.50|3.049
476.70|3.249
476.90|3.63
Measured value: 0.443 nm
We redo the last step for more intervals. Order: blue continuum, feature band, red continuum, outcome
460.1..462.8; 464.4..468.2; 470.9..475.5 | 0.15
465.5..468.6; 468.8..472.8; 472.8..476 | 0.21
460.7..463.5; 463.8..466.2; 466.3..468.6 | 0.12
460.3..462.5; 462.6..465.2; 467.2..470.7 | 0.17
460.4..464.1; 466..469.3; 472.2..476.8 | 0.13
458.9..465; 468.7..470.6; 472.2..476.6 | 0.17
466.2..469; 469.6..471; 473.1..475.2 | 0.10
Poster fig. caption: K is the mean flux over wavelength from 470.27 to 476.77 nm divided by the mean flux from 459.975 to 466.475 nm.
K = 1.0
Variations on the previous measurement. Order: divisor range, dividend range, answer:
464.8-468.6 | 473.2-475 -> 1.03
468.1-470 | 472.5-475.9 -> 1.09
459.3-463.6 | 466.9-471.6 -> 0.96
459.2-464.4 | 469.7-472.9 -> 0.98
